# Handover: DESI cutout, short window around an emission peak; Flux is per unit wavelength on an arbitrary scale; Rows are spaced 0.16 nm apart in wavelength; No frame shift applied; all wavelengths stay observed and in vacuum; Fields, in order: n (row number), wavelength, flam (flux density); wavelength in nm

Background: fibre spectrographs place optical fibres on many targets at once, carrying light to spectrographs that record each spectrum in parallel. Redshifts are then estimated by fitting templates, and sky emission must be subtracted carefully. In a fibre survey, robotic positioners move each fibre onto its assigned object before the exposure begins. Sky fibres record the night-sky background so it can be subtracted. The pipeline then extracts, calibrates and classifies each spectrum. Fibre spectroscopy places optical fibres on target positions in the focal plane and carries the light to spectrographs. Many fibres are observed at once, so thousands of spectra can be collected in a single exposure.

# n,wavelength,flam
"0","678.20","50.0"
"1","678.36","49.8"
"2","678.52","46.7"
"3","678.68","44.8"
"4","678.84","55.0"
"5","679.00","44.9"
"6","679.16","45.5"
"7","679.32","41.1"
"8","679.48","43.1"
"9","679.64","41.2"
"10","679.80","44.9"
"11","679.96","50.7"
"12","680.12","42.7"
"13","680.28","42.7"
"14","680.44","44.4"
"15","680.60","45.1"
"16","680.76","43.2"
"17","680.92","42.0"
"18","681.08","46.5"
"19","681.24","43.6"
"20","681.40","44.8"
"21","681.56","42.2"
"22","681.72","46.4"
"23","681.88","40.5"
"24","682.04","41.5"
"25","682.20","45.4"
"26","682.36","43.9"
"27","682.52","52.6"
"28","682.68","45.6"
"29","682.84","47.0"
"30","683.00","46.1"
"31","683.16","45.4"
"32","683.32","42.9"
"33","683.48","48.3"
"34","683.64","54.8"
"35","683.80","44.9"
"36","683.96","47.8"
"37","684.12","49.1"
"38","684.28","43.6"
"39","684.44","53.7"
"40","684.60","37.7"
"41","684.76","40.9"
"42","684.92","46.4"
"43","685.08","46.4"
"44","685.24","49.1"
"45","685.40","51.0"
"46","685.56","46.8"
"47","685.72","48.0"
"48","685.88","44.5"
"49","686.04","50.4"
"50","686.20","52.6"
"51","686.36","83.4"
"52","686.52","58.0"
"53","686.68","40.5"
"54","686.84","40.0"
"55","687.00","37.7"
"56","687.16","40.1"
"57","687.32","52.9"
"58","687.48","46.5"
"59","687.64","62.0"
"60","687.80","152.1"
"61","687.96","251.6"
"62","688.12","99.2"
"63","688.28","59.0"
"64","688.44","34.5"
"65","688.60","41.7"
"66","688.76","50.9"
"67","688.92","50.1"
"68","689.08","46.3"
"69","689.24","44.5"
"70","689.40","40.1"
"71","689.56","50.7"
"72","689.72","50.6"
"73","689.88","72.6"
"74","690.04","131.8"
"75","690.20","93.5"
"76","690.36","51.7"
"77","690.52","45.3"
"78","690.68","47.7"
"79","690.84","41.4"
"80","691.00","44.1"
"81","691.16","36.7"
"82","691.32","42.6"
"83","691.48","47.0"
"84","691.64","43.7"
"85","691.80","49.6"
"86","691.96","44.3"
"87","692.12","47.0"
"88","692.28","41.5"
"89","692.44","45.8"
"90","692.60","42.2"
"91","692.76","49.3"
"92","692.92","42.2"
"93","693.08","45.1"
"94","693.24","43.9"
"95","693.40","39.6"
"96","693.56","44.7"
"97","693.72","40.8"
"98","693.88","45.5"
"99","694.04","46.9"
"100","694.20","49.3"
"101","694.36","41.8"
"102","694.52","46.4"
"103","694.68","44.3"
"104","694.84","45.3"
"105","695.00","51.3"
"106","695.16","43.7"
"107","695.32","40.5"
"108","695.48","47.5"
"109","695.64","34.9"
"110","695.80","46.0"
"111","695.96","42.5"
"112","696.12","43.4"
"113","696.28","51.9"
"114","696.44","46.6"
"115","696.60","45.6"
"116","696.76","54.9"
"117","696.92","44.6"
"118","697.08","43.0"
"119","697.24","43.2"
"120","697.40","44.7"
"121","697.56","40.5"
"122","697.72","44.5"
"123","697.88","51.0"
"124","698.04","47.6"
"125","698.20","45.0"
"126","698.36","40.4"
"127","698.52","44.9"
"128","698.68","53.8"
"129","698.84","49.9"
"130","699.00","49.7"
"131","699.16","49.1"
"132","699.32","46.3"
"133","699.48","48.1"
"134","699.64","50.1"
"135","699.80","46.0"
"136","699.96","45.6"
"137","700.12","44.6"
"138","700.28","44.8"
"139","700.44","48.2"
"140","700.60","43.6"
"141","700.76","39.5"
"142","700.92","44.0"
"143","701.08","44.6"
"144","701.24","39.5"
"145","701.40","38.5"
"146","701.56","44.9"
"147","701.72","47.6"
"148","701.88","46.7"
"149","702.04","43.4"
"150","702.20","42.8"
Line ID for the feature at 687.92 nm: H-alpha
